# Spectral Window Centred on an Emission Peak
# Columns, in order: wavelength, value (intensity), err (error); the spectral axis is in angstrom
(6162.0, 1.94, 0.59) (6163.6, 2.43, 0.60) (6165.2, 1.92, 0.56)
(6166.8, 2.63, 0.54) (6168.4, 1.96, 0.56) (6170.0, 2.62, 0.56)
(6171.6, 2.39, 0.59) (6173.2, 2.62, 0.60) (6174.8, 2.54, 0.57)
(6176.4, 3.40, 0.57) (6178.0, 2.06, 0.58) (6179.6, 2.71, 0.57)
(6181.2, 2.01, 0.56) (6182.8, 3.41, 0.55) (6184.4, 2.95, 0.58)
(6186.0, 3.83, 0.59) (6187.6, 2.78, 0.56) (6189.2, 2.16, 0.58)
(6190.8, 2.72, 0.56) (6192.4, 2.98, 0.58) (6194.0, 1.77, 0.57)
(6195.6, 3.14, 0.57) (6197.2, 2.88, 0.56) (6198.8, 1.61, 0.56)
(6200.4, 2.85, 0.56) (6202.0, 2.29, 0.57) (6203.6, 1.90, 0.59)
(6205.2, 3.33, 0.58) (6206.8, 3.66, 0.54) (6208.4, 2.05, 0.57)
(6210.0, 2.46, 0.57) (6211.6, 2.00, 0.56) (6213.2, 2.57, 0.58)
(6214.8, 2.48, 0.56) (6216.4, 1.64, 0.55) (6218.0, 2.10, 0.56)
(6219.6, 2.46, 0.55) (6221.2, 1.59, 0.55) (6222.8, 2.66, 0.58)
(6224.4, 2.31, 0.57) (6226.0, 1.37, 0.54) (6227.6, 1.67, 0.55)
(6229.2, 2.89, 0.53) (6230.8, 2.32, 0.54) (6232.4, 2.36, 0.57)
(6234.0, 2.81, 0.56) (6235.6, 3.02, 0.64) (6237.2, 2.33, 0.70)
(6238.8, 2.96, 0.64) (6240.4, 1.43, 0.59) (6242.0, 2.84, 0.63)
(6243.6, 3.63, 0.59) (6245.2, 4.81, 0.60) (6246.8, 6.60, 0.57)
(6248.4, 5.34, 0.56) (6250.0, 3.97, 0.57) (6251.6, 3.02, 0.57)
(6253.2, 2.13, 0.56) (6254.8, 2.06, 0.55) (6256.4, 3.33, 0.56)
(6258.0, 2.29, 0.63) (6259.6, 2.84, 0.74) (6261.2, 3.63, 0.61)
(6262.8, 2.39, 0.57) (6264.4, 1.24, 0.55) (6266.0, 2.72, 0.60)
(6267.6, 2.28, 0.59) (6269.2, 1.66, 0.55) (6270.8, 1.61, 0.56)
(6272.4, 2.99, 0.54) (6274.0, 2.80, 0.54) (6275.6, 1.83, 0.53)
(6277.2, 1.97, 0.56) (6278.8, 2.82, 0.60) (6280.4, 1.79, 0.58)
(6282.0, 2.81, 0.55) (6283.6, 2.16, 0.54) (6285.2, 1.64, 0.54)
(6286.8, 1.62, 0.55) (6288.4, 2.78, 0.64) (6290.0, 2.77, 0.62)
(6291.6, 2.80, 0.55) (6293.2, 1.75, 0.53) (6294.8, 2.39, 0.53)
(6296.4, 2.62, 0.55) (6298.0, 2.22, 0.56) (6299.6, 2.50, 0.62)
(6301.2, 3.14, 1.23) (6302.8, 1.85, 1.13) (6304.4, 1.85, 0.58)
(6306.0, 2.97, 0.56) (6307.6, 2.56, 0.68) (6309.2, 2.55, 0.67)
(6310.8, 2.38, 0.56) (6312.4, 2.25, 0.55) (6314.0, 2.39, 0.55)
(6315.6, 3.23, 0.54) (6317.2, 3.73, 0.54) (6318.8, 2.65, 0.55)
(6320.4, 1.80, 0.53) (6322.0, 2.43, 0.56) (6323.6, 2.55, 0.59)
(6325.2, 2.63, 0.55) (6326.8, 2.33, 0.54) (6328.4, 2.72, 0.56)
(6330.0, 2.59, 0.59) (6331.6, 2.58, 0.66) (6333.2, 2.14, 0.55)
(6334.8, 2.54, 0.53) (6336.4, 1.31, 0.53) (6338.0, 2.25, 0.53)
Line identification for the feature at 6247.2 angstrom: [O III]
